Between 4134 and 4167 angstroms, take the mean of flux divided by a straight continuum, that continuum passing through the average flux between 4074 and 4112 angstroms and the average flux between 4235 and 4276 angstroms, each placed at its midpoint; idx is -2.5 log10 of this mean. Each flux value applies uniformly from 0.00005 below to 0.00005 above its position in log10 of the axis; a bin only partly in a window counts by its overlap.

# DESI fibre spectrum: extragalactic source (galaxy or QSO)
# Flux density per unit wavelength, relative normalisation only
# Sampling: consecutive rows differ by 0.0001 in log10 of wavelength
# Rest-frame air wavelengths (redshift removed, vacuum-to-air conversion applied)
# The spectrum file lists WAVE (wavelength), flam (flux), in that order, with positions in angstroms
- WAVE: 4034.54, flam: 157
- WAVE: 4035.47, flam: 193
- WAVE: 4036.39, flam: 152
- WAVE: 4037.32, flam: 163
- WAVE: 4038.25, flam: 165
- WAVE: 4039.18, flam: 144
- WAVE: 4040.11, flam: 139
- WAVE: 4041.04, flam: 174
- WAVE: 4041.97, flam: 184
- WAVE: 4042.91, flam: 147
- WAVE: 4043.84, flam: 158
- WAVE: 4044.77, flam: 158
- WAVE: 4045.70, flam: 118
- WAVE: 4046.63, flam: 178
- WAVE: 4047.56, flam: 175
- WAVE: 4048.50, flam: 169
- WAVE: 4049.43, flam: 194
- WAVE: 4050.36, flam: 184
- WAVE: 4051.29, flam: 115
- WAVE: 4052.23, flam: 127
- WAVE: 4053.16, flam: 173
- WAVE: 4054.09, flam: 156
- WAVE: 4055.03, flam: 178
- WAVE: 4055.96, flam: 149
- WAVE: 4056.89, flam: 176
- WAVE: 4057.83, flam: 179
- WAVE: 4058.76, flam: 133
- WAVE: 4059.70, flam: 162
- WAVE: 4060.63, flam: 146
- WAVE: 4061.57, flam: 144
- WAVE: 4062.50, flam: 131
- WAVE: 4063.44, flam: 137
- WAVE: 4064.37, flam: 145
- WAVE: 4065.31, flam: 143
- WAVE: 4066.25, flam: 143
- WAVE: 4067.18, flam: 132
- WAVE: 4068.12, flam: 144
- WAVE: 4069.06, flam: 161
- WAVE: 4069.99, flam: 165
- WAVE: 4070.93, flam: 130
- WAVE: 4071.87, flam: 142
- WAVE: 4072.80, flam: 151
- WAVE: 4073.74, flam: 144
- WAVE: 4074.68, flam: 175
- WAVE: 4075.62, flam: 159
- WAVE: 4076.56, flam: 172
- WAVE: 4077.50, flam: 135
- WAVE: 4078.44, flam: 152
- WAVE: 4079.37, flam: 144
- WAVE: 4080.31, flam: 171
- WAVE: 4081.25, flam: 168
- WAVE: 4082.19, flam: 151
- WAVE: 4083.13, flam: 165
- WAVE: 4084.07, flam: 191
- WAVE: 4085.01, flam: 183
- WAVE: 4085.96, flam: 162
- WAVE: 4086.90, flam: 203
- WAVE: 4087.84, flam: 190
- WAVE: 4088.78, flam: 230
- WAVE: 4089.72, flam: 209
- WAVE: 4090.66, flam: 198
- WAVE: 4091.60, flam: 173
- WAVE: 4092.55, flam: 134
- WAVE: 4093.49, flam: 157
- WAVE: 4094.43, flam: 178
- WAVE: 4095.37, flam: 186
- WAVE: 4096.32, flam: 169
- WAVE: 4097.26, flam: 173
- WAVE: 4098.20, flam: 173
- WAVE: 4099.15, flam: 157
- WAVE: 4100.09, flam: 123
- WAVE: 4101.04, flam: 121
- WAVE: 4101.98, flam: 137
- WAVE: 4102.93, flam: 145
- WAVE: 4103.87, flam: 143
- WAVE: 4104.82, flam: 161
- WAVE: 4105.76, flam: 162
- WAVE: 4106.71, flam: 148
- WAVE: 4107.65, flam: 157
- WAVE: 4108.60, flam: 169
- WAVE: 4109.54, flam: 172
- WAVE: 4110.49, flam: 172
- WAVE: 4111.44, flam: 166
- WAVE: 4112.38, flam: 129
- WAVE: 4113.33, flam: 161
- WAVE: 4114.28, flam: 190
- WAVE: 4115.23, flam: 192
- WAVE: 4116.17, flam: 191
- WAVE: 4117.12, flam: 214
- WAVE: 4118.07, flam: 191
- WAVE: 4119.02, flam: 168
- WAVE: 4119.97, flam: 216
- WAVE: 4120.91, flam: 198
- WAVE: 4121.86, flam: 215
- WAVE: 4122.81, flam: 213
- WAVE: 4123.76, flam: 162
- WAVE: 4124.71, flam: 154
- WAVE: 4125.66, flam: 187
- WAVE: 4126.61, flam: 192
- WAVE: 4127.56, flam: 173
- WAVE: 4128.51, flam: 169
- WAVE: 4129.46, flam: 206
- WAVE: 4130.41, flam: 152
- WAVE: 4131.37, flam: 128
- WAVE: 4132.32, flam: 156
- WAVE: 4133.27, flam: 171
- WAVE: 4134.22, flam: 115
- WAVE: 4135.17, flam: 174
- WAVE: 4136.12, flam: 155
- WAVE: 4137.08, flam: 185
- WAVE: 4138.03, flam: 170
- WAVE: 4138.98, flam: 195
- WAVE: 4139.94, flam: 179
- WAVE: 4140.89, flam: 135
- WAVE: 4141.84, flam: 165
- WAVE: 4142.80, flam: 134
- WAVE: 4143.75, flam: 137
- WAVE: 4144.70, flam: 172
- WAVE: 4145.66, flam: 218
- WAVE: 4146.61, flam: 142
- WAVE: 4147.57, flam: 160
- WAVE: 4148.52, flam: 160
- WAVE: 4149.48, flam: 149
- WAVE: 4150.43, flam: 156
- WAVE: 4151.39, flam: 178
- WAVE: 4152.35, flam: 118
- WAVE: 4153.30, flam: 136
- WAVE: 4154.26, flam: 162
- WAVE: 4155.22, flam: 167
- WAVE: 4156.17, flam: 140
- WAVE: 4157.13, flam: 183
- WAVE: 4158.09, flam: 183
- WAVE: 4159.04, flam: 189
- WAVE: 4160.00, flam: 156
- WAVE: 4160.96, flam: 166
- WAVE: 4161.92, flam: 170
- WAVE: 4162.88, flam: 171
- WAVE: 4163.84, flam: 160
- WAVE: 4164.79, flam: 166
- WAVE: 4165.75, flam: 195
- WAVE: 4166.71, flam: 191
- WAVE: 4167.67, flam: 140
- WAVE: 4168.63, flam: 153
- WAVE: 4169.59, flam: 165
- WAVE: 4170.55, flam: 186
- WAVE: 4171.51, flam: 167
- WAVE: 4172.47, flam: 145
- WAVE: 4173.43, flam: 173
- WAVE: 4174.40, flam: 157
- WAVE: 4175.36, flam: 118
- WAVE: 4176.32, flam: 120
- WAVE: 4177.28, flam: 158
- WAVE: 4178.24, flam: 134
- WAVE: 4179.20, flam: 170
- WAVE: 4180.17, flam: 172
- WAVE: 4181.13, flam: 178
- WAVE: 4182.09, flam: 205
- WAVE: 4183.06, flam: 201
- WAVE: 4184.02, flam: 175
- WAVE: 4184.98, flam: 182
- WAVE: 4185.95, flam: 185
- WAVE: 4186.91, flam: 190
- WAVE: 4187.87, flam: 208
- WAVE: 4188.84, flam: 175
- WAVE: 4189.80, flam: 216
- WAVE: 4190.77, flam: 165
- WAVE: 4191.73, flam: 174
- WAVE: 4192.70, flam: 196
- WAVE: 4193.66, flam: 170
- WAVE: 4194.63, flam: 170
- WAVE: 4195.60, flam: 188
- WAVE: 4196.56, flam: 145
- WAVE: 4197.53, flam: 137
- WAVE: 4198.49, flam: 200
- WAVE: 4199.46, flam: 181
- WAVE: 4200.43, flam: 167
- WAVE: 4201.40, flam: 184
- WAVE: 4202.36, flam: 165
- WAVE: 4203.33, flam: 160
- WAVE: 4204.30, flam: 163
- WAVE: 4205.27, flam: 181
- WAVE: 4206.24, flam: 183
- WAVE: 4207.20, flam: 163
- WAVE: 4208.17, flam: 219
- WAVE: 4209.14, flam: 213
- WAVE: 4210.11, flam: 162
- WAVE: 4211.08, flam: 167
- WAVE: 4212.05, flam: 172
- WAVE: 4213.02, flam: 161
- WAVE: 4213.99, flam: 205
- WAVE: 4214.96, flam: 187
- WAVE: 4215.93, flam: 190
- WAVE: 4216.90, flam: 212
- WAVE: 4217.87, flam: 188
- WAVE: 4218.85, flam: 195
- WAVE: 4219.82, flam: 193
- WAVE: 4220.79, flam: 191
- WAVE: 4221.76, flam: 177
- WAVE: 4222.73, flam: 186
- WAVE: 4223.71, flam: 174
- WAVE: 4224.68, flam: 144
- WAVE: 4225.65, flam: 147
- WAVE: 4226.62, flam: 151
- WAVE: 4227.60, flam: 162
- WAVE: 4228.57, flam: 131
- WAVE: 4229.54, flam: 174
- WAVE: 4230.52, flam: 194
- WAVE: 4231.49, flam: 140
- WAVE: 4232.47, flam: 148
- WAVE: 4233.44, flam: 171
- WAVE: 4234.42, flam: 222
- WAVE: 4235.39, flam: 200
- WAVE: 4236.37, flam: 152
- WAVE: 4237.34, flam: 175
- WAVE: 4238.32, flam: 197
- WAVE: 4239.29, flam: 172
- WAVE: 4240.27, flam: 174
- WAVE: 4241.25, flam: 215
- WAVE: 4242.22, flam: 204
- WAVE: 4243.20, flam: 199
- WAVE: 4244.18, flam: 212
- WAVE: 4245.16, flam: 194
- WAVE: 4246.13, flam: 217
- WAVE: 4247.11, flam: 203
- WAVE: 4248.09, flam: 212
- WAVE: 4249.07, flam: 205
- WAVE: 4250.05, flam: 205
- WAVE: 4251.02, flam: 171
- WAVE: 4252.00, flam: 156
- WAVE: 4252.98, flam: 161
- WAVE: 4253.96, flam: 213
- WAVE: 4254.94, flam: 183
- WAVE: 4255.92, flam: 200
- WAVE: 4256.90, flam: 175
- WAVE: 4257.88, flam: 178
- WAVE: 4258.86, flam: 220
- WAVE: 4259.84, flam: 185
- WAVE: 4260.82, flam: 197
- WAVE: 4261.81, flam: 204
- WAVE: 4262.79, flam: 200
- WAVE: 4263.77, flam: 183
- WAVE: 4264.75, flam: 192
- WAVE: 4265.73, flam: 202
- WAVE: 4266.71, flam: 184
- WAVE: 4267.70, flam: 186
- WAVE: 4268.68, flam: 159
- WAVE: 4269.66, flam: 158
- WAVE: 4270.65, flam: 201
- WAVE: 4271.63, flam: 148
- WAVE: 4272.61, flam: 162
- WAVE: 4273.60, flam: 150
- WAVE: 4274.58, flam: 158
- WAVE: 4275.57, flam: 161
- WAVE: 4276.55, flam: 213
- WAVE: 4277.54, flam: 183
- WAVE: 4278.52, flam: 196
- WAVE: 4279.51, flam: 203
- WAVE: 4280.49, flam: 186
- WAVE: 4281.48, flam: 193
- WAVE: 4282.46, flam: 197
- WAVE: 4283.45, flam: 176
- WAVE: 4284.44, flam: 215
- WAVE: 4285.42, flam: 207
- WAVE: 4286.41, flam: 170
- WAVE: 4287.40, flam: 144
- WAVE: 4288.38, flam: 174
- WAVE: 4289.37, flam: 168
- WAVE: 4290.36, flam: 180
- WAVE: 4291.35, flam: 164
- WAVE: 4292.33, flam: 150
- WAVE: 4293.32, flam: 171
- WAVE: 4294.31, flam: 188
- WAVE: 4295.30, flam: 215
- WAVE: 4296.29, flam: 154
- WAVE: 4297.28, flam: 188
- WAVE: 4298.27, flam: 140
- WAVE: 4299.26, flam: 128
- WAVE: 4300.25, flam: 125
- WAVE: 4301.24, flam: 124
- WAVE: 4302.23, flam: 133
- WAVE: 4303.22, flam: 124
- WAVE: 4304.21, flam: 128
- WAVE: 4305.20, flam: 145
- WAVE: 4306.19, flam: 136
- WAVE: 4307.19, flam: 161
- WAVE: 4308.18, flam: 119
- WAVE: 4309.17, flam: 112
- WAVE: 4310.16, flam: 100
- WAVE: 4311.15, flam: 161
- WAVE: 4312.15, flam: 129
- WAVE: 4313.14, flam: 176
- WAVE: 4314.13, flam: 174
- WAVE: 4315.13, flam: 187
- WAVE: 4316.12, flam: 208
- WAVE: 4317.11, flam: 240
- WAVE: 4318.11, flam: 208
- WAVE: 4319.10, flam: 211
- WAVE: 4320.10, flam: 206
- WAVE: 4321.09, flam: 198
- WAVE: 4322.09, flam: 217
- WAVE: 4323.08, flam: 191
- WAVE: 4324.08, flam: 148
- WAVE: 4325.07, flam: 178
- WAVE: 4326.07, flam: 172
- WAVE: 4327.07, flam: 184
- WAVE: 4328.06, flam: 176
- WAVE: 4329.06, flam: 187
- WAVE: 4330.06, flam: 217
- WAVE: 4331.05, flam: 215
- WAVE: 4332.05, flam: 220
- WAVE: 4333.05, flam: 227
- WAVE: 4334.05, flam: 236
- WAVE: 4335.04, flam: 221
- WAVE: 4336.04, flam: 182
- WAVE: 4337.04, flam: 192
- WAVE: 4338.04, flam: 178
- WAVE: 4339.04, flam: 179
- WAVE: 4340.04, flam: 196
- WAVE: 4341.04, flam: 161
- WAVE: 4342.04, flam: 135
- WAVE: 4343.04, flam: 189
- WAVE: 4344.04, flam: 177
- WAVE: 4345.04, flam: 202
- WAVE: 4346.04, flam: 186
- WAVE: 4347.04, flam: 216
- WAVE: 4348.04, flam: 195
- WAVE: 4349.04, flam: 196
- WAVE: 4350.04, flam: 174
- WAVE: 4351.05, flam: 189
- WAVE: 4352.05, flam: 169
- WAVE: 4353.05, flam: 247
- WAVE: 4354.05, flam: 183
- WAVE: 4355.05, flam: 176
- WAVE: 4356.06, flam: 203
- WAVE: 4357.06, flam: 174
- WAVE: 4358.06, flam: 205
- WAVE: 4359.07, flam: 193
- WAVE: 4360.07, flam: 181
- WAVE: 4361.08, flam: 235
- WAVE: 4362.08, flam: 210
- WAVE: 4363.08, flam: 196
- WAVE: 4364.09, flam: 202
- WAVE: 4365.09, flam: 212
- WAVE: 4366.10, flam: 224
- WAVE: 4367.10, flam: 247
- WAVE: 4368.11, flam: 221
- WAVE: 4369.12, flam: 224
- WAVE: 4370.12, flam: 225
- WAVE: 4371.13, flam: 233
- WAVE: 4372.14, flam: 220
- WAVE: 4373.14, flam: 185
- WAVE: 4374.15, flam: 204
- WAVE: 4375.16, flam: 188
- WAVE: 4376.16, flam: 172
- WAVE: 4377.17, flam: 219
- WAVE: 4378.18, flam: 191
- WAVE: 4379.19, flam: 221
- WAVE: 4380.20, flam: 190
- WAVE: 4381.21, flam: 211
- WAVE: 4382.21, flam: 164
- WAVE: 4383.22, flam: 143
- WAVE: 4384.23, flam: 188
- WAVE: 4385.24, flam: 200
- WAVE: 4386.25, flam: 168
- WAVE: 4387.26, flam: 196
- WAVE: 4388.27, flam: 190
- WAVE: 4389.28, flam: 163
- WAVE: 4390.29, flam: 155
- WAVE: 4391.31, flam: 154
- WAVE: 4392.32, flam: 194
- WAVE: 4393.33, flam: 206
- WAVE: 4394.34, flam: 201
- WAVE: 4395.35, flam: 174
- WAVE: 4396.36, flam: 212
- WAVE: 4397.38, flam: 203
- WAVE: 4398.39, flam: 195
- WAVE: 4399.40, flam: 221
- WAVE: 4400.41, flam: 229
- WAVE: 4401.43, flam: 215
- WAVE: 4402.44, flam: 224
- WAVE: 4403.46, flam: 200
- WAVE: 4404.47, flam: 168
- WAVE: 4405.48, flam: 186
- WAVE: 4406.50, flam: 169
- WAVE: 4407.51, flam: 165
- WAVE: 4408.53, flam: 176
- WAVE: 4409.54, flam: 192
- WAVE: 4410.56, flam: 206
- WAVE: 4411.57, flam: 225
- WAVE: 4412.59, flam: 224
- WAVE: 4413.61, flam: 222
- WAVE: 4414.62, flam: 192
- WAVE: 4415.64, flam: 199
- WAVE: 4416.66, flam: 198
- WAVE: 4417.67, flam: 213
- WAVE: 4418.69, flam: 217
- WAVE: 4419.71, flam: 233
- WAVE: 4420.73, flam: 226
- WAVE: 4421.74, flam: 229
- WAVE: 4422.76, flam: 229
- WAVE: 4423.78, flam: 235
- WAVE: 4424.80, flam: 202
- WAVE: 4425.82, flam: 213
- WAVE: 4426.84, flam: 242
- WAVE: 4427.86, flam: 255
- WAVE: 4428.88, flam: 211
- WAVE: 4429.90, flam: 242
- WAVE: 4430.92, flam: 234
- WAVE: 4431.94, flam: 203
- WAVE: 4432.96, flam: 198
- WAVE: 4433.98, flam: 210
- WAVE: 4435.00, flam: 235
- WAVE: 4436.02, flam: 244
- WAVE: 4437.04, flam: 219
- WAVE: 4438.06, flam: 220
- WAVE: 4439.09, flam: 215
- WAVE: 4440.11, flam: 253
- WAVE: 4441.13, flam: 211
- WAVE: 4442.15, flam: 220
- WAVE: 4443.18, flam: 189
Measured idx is 0.06 mag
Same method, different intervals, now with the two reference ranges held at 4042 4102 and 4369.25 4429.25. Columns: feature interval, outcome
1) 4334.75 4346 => 0.07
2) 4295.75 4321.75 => 0.20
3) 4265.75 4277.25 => 0.08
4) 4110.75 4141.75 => -0.05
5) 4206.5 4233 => 0.02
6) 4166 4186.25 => 0.05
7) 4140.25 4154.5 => 0.10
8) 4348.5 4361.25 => 0.02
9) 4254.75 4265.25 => -0.05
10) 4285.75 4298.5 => 0.10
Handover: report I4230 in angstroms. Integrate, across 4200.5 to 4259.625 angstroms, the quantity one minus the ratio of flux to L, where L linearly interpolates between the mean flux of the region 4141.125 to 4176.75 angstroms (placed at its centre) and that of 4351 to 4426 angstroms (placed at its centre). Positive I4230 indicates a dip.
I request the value -3.3 angstroms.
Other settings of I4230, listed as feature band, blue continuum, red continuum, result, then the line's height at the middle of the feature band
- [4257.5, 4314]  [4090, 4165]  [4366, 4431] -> 5.90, 188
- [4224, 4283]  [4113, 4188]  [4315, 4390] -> 0.18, 183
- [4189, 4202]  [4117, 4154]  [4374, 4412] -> -0.17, 174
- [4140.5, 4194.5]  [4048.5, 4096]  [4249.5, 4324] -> 0.18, 167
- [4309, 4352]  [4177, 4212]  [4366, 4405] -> 1.08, 192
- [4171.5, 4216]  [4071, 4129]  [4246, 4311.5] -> -0.74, 172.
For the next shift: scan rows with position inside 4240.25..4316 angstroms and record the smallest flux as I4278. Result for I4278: 100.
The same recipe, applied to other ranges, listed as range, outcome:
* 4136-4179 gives 118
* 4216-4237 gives 131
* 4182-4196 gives 165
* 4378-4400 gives 143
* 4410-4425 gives 192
